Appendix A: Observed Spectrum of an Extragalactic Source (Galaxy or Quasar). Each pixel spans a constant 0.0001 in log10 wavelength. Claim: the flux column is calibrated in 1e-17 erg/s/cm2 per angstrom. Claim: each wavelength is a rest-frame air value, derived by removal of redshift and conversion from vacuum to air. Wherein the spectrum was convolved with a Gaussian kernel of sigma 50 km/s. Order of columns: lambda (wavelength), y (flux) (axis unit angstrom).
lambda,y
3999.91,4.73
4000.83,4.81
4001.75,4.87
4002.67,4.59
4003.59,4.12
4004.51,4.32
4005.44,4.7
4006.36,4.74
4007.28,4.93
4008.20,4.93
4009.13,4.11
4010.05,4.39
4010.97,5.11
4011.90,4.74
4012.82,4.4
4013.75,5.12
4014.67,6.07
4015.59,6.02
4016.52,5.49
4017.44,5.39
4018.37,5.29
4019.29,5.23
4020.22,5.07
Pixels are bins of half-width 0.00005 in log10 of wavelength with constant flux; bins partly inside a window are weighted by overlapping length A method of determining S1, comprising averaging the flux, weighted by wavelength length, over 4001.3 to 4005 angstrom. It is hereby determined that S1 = 4.47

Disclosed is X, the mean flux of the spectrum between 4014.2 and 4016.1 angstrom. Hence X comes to 6.04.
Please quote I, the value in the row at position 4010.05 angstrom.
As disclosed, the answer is 4.39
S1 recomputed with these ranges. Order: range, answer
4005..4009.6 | 4.69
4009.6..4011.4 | 4.76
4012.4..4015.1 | 5.2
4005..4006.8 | 4.73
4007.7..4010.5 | 4.48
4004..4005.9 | 4.49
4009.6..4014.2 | 4.75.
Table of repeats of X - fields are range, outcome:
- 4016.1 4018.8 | 5.39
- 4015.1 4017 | 5.77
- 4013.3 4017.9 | 5.63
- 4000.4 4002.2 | 4.84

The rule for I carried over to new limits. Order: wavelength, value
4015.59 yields 6.02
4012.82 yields 4.4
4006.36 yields 4.74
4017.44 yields 5.39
